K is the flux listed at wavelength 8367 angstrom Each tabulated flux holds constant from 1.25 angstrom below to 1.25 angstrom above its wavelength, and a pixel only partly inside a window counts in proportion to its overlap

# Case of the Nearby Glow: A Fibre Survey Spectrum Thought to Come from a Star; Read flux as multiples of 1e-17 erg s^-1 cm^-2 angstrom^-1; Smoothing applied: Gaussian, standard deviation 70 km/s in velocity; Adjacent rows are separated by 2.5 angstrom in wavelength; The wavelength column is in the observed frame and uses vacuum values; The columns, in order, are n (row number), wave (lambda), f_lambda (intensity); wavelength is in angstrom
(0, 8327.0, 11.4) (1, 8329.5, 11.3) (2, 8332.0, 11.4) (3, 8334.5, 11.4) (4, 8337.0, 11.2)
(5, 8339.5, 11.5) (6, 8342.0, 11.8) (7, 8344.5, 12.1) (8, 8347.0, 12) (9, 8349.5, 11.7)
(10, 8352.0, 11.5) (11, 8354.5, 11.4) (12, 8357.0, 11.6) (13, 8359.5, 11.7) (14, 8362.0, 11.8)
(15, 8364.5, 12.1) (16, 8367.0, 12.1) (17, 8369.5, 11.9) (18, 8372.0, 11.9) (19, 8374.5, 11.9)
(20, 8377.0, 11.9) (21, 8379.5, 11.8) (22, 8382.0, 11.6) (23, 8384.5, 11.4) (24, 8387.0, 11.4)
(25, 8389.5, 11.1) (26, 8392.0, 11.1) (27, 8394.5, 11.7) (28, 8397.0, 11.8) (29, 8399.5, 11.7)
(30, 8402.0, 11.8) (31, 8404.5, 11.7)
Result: 12.1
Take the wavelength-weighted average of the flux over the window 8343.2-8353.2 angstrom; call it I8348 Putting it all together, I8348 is 11.8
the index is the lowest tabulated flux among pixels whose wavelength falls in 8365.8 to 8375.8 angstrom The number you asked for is 11.9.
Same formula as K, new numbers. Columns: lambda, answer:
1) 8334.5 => 11.4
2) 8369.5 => 11.9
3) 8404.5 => 11.7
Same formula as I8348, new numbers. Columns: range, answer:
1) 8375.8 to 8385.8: 11.7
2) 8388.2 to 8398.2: 11.4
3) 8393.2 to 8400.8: 11.7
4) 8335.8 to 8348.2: 11.7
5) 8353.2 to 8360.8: 11.6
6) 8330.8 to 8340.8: 11.4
